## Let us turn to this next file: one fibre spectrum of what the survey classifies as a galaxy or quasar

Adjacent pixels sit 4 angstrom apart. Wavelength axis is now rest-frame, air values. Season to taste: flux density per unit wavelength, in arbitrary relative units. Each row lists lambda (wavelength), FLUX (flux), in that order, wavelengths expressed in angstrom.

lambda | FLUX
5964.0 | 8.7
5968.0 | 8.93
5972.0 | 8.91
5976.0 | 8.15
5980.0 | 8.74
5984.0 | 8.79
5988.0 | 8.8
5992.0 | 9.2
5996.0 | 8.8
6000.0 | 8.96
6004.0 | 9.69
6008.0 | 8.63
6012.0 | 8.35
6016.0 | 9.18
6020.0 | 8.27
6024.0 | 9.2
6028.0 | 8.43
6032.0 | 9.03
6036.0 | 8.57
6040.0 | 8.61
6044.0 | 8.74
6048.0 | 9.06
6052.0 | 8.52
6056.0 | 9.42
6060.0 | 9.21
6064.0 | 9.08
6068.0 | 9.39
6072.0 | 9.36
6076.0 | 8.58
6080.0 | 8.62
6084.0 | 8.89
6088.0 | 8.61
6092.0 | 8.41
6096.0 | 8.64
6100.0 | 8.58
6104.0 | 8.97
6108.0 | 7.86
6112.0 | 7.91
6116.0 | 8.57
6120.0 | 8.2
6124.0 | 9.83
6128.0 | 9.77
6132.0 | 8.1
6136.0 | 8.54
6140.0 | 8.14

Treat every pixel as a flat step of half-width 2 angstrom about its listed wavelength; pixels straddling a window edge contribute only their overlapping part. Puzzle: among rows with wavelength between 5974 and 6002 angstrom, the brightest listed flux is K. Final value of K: 9.2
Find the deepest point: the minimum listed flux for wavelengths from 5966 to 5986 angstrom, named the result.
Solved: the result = 8.15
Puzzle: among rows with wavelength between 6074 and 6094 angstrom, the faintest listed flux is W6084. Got 8.41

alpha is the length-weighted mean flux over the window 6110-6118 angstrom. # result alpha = 8.24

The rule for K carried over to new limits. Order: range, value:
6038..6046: 8.74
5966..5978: 8.93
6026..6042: 9.03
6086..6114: 8.97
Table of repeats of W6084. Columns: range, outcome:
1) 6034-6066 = 8.52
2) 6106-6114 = 7.86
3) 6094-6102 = 8.58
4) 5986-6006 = 8.8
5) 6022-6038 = 8.43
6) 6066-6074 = 9.36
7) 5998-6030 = 8.27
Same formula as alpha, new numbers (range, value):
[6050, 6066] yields 9.06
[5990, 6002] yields 8.99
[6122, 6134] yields 9.23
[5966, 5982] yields 8.68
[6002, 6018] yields 8.96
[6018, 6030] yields 8.63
